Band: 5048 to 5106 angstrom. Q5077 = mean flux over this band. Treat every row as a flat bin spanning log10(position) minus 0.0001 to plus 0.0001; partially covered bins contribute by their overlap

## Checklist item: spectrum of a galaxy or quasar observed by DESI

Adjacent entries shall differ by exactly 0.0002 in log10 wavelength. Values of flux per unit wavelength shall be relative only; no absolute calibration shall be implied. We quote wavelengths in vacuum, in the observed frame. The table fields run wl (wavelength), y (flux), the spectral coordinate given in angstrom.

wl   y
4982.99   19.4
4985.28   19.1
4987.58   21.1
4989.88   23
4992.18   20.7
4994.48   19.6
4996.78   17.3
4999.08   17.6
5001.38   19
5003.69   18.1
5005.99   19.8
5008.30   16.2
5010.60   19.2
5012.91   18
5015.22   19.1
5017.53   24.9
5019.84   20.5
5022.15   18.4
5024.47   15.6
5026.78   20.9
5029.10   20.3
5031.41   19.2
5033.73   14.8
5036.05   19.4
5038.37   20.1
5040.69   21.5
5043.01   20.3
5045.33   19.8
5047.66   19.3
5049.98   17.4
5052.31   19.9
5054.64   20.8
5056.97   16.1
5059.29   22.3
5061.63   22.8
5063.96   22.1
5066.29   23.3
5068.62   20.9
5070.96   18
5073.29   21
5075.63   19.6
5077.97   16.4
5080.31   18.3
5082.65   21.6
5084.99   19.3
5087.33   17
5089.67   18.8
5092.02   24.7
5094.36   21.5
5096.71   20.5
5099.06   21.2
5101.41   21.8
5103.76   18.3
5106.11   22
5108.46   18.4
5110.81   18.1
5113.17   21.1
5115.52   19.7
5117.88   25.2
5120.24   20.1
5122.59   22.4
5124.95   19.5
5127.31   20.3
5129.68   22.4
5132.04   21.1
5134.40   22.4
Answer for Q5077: 20.2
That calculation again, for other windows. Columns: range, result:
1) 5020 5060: 19.2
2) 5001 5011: 18.4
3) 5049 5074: 20.4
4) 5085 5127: 20.6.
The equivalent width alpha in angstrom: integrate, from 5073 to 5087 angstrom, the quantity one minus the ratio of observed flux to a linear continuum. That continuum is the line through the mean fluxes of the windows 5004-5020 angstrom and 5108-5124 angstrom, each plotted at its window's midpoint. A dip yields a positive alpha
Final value 0.9 angstrom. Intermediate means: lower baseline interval 19.5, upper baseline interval 20.8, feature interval 19.1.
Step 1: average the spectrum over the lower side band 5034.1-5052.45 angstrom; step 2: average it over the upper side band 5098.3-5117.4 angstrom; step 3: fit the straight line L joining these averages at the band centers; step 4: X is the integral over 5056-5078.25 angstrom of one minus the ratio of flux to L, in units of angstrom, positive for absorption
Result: -0.8 angstrom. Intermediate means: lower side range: 19.5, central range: 20.4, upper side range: 20.2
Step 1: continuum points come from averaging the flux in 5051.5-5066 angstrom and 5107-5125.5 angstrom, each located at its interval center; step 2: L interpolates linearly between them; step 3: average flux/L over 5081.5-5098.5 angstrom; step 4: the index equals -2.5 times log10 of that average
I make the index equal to 0.011 mag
